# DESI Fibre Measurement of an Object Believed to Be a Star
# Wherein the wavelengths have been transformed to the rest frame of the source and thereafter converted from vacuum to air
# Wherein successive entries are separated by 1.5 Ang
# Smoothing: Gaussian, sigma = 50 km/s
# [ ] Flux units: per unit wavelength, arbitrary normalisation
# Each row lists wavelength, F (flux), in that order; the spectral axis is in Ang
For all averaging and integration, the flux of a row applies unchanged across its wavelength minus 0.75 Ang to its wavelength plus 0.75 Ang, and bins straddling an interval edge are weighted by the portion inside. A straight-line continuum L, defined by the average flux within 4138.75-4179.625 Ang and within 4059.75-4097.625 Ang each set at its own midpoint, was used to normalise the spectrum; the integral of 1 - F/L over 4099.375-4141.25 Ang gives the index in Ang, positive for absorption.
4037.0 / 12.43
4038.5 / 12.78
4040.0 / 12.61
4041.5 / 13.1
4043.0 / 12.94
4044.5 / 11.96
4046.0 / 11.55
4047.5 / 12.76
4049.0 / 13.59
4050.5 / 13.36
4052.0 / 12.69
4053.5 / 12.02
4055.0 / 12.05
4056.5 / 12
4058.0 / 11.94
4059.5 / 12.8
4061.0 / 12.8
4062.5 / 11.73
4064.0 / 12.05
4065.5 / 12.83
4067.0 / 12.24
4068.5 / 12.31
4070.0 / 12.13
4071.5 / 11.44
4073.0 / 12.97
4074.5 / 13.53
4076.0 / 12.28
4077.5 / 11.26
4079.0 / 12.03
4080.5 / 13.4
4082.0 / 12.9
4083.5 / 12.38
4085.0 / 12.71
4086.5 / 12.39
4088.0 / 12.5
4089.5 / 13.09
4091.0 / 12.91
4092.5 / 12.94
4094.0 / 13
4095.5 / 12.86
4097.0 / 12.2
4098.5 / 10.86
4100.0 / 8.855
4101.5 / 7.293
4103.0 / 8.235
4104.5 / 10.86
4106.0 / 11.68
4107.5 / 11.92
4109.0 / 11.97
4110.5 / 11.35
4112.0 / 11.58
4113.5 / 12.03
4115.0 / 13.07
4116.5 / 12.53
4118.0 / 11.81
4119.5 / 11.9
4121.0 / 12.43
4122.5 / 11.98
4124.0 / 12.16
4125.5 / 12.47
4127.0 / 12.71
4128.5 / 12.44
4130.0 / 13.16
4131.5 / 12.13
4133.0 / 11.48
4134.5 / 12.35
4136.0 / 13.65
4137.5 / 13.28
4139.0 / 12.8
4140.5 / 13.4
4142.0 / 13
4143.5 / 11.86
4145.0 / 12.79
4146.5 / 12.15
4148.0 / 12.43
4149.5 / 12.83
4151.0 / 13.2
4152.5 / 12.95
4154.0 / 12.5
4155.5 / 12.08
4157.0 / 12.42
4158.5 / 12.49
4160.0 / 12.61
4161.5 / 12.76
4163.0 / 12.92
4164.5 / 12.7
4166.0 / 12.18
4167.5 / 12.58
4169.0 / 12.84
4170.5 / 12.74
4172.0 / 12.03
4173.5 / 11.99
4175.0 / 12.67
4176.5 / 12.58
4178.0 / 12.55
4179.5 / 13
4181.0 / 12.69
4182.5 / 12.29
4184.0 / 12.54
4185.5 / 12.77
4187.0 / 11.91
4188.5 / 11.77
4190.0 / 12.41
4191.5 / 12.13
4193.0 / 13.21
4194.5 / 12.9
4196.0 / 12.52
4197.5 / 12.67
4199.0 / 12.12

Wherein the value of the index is 2.4 Ang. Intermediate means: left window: 12.5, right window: 12.6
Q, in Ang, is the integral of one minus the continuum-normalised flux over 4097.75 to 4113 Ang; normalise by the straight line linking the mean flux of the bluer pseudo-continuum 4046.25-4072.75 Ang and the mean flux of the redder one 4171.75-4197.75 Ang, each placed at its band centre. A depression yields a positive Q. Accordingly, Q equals 2.38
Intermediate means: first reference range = 12.4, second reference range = 12.5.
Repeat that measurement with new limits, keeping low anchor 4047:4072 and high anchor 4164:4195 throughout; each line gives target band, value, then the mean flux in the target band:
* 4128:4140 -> -0.21 Ang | 12.7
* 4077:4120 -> 2.14 Ang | 11.8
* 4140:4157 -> -0.22 Ang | 12.6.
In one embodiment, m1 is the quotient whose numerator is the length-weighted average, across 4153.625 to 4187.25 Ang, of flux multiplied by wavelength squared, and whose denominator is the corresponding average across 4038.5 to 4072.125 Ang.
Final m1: 1.07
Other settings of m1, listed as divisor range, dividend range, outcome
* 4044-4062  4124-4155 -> 1.06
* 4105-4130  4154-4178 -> 1.05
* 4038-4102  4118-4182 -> 1.06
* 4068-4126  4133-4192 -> 1.09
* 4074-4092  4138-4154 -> 1.04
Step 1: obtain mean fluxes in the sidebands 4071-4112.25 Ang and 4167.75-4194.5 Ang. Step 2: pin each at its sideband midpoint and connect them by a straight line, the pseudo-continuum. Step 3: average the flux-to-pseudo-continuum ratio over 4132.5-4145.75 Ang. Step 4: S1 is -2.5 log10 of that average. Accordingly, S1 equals -0.05 mag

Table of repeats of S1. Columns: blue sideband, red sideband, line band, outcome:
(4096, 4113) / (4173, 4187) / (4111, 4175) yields -0.08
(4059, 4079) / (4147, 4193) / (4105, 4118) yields 0.04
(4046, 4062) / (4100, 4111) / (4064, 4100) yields -0.10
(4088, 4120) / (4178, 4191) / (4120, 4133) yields -0.05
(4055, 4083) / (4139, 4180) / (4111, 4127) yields 0.03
